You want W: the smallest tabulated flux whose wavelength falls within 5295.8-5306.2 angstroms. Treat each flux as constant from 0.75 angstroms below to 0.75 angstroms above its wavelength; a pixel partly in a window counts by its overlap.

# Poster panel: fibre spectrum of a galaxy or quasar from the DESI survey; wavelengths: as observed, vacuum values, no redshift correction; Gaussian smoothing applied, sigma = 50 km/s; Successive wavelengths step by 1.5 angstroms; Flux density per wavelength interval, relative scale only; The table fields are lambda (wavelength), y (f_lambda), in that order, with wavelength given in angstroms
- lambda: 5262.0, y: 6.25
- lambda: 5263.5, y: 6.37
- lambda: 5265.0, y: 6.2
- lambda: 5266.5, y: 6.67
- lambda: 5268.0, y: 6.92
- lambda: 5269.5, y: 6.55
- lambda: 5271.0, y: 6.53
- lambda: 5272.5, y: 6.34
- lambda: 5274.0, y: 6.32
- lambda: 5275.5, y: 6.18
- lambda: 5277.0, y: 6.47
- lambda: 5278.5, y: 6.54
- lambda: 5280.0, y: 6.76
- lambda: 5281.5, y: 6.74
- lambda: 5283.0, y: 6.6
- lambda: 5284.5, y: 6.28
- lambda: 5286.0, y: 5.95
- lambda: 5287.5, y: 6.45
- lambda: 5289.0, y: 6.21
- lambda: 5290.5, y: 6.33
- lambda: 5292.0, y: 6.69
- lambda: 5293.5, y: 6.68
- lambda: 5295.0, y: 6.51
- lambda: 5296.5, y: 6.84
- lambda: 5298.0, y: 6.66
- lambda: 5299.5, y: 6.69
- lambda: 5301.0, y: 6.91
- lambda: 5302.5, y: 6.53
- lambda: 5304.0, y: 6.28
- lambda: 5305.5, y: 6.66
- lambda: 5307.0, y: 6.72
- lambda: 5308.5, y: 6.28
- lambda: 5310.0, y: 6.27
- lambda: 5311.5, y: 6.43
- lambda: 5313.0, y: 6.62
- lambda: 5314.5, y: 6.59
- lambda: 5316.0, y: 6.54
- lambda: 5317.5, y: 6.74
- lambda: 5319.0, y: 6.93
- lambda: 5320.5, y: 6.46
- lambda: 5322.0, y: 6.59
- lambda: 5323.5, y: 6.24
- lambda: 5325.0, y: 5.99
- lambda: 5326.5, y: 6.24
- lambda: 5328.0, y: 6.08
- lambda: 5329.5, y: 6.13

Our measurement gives 6.28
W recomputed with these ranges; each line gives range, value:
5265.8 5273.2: 6.34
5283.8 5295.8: 5.95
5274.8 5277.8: 6.18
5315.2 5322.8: 6.46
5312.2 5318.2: 6.54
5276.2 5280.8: 6.47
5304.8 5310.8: 6.27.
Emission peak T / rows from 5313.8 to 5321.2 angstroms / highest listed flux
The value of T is 6.93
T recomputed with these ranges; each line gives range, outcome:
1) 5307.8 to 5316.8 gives 6.62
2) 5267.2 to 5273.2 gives 6.92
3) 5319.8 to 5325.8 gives 6.59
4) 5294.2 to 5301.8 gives 6.91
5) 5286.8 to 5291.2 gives 6.45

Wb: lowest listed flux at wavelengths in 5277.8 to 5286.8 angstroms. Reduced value 5.95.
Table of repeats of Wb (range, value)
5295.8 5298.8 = 6.66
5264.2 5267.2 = 6.2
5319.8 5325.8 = 5.99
